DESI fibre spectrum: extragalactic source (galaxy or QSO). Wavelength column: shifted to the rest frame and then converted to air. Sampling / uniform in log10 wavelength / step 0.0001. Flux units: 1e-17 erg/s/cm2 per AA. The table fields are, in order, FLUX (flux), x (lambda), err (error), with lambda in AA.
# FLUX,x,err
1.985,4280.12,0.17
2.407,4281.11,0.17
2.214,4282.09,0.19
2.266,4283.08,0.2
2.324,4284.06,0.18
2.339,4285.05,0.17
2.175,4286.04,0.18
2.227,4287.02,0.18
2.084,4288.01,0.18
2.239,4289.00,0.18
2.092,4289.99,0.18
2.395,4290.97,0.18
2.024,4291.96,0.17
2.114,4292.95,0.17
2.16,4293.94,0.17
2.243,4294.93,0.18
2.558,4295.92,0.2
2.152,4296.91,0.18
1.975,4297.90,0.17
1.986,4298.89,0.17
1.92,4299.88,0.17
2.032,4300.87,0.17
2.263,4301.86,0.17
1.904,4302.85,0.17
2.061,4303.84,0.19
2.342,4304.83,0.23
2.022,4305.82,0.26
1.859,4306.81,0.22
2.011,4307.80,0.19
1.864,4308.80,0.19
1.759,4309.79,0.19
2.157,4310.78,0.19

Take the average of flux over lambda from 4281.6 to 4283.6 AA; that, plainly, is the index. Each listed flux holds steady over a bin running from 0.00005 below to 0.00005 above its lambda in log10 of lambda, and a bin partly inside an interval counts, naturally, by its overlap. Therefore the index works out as 2.25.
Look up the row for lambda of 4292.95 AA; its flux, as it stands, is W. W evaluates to 2.114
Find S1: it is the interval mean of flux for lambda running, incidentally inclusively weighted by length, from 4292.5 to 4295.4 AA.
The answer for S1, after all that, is 2.17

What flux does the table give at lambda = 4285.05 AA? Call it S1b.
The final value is 2.339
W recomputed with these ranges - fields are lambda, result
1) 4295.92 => 2.558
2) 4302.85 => 1.904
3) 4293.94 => 2.16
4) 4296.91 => 2.152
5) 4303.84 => 2.061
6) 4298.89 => 1.986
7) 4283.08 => 2.266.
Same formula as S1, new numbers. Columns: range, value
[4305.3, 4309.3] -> 1.94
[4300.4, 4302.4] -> 2.14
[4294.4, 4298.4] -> 2.23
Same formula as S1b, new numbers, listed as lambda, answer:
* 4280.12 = 1.985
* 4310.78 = 2.157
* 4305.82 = 2.022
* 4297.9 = 1.975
